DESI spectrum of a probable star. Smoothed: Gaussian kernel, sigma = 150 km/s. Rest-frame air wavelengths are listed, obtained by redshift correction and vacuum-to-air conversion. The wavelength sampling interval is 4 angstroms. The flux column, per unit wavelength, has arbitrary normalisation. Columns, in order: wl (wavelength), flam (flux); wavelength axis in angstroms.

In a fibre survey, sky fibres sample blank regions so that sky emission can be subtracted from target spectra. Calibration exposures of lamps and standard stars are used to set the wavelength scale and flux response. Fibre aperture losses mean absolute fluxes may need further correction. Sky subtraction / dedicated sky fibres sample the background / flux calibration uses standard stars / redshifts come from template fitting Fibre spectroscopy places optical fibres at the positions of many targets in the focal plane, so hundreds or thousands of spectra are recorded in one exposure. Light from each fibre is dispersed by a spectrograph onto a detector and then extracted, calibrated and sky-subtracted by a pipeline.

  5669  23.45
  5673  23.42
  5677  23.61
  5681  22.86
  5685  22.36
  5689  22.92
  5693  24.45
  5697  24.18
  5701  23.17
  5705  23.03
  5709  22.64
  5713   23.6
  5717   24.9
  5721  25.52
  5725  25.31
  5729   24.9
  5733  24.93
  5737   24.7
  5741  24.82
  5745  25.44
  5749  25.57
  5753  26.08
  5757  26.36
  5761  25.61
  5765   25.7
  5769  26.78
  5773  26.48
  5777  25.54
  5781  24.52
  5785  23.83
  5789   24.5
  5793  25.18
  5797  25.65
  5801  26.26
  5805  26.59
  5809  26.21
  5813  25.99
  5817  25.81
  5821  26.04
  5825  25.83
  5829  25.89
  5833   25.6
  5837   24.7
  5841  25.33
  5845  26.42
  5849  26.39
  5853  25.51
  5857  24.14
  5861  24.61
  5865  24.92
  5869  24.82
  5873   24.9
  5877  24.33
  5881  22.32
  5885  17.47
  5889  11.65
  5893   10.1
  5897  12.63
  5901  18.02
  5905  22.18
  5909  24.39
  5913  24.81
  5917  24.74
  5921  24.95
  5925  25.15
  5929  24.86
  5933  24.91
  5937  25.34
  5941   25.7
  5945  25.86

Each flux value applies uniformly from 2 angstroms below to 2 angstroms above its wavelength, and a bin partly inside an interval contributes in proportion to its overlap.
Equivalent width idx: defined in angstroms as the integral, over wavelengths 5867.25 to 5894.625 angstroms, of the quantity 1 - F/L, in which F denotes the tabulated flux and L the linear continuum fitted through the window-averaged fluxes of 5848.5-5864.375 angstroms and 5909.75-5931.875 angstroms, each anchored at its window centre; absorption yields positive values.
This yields 6.1 angstroms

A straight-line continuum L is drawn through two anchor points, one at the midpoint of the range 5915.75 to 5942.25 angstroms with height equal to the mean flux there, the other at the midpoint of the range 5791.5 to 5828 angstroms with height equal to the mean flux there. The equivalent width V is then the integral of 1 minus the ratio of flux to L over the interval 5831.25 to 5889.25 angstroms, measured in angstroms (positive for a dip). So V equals 3.9 angstroms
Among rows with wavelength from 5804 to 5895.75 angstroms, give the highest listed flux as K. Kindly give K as 26.59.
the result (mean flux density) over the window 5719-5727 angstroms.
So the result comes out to 25.4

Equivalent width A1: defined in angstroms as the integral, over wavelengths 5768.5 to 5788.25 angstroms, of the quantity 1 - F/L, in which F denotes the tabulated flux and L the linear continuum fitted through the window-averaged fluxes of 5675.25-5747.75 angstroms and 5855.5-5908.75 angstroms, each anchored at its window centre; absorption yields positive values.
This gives -2.3 angstroms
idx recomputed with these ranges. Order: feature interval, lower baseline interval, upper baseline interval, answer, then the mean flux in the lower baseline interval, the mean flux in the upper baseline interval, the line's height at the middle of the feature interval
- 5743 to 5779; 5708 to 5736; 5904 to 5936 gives -1.96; 24.6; 24.6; 24.6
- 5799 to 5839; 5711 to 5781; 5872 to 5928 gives -4.84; 25.4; 20.5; 23.1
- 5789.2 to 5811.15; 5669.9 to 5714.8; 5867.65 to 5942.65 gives -3.29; 23.3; 21.7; 22.5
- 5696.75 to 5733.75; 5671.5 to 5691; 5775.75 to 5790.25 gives -1.03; 23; 24.6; 23.5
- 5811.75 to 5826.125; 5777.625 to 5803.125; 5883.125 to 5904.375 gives -2.48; 25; 14.5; 22.1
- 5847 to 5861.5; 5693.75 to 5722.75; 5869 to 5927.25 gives -2.55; 23.9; 20.7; 21.4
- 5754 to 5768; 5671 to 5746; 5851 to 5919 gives -1.67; 24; 21.3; 23.2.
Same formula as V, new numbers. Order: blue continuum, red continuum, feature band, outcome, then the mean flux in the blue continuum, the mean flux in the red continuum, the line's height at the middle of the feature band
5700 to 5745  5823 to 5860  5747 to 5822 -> -2.2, 24.4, 25.5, 25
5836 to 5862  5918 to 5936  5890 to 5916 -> 6.7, 25.3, 25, 25.1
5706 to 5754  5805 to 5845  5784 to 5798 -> 0.4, 24.8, 25.8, 25.4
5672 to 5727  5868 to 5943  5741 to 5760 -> -2.1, 23.7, 21.7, 23.2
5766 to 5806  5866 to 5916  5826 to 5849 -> -2.9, 25.5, 20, 22.8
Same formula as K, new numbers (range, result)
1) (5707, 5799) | 26.78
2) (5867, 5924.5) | 24.95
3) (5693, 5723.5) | 25.52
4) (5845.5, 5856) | 26.39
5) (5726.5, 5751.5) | 25.57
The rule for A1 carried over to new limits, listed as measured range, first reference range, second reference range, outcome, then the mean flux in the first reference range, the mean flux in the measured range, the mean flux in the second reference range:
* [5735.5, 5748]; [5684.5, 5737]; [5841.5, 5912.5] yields -0.8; 24.1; 25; 21.6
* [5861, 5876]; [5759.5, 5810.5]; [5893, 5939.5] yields -0.8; 25.6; 24.8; 22.4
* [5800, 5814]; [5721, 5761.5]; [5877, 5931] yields -1.7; 25.4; 26.3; 20.4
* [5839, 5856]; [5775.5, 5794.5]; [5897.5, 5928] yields -1.4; 24.7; 25.8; 23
